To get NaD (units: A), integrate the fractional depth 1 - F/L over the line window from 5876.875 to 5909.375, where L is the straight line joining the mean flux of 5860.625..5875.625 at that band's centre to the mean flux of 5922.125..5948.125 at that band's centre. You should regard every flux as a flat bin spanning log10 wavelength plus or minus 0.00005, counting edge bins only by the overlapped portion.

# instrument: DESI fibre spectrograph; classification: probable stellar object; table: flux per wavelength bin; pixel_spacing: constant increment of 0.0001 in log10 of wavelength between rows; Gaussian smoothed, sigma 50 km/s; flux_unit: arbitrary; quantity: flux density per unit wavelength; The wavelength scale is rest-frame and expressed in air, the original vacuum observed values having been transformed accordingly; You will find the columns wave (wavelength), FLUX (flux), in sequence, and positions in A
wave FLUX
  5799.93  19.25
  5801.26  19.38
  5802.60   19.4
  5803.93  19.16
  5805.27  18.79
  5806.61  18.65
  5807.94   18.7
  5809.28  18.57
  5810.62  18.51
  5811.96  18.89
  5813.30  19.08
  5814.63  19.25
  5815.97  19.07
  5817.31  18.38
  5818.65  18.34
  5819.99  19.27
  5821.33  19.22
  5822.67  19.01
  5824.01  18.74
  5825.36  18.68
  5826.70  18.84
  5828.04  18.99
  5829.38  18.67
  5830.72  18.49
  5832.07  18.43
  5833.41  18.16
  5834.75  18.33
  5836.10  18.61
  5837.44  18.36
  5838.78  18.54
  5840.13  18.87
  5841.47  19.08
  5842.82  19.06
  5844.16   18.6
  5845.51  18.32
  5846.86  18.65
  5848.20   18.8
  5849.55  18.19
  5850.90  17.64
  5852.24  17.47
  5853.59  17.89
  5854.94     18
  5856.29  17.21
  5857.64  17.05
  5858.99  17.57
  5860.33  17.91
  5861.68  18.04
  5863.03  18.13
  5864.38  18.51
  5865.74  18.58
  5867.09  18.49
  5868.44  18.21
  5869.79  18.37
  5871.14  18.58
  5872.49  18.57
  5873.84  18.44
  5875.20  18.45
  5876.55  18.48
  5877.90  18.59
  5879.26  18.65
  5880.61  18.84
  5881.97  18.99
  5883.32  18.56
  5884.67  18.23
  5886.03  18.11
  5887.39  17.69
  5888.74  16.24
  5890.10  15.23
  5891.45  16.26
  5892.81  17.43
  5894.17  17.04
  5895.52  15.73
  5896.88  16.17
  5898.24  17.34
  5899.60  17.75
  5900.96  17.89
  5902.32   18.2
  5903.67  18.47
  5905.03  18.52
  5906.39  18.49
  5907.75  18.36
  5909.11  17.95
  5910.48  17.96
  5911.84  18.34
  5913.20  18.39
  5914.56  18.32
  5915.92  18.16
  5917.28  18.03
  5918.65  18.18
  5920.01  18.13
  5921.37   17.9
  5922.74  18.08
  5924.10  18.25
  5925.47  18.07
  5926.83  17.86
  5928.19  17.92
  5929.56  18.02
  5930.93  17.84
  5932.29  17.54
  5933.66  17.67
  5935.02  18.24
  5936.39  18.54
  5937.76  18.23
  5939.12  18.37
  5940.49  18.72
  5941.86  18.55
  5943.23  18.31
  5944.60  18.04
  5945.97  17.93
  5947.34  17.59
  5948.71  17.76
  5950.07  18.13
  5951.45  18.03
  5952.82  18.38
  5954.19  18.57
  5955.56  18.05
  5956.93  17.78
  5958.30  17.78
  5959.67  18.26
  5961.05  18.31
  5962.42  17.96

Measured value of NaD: 1.0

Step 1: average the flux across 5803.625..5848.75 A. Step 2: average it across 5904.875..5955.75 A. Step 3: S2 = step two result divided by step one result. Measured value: 0.97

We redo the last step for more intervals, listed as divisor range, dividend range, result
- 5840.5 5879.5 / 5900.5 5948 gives 0.99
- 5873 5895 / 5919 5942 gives 1.02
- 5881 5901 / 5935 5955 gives 1.06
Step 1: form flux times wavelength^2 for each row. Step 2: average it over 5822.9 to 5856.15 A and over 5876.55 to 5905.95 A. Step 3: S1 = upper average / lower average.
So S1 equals 0.97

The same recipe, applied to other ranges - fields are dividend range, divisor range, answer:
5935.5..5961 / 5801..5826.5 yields 1.01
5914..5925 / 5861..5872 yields 1.00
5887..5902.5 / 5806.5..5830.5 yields 0.92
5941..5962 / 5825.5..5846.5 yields 1.01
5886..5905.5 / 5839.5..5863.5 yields 0.96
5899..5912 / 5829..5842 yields 1.00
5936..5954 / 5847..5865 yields 1.05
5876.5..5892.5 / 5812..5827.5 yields 0.96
